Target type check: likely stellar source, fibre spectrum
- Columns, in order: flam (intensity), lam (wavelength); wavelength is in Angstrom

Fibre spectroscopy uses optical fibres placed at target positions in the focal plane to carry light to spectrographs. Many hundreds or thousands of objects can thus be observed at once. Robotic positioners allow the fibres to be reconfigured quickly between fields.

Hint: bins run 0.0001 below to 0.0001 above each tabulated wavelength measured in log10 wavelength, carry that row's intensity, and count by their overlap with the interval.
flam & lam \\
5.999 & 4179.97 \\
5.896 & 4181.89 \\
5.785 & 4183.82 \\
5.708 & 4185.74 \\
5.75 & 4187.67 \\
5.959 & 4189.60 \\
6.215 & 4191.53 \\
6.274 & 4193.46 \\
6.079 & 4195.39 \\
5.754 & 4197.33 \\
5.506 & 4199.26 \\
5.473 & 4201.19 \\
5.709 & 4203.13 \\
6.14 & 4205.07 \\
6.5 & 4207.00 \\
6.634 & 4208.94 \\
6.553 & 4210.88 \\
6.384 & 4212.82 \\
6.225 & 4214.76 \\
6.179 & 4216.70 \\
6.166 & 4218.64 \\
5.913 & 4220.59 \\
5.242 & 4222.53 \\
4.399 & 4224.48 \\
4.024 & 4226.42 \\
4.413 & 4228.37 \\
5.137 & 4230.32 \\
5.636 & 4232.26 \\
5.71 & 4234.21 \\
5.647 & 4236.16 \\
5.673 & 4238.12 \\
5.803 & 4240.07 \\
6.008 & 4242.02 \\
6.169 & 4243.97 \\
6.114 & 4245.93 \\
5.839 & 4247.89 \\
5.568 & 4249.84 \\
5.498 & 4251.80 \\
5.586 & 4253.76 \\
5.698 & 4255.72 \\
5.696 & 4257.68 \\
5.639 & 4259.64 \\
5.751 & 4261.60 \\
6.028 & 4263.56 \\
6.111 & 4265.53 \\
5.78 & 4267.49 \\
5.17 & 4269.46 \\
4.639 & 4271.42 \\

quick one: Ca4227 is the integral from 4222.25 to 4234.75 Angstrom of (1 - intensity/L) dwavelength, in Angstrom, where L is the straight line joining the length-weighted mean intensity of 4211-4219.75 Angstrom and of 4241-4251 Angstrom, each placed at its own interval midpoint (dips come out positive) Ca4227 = 2.5 Angstrom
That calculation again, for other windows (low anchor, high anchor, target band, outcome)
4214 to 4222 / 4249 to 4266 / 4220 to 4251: 2.40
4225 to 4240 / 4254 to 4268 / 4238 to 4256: -1.00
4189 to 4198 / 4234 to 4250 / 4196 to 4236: 1.91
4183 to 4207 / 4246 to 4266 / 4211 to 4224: -0.34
